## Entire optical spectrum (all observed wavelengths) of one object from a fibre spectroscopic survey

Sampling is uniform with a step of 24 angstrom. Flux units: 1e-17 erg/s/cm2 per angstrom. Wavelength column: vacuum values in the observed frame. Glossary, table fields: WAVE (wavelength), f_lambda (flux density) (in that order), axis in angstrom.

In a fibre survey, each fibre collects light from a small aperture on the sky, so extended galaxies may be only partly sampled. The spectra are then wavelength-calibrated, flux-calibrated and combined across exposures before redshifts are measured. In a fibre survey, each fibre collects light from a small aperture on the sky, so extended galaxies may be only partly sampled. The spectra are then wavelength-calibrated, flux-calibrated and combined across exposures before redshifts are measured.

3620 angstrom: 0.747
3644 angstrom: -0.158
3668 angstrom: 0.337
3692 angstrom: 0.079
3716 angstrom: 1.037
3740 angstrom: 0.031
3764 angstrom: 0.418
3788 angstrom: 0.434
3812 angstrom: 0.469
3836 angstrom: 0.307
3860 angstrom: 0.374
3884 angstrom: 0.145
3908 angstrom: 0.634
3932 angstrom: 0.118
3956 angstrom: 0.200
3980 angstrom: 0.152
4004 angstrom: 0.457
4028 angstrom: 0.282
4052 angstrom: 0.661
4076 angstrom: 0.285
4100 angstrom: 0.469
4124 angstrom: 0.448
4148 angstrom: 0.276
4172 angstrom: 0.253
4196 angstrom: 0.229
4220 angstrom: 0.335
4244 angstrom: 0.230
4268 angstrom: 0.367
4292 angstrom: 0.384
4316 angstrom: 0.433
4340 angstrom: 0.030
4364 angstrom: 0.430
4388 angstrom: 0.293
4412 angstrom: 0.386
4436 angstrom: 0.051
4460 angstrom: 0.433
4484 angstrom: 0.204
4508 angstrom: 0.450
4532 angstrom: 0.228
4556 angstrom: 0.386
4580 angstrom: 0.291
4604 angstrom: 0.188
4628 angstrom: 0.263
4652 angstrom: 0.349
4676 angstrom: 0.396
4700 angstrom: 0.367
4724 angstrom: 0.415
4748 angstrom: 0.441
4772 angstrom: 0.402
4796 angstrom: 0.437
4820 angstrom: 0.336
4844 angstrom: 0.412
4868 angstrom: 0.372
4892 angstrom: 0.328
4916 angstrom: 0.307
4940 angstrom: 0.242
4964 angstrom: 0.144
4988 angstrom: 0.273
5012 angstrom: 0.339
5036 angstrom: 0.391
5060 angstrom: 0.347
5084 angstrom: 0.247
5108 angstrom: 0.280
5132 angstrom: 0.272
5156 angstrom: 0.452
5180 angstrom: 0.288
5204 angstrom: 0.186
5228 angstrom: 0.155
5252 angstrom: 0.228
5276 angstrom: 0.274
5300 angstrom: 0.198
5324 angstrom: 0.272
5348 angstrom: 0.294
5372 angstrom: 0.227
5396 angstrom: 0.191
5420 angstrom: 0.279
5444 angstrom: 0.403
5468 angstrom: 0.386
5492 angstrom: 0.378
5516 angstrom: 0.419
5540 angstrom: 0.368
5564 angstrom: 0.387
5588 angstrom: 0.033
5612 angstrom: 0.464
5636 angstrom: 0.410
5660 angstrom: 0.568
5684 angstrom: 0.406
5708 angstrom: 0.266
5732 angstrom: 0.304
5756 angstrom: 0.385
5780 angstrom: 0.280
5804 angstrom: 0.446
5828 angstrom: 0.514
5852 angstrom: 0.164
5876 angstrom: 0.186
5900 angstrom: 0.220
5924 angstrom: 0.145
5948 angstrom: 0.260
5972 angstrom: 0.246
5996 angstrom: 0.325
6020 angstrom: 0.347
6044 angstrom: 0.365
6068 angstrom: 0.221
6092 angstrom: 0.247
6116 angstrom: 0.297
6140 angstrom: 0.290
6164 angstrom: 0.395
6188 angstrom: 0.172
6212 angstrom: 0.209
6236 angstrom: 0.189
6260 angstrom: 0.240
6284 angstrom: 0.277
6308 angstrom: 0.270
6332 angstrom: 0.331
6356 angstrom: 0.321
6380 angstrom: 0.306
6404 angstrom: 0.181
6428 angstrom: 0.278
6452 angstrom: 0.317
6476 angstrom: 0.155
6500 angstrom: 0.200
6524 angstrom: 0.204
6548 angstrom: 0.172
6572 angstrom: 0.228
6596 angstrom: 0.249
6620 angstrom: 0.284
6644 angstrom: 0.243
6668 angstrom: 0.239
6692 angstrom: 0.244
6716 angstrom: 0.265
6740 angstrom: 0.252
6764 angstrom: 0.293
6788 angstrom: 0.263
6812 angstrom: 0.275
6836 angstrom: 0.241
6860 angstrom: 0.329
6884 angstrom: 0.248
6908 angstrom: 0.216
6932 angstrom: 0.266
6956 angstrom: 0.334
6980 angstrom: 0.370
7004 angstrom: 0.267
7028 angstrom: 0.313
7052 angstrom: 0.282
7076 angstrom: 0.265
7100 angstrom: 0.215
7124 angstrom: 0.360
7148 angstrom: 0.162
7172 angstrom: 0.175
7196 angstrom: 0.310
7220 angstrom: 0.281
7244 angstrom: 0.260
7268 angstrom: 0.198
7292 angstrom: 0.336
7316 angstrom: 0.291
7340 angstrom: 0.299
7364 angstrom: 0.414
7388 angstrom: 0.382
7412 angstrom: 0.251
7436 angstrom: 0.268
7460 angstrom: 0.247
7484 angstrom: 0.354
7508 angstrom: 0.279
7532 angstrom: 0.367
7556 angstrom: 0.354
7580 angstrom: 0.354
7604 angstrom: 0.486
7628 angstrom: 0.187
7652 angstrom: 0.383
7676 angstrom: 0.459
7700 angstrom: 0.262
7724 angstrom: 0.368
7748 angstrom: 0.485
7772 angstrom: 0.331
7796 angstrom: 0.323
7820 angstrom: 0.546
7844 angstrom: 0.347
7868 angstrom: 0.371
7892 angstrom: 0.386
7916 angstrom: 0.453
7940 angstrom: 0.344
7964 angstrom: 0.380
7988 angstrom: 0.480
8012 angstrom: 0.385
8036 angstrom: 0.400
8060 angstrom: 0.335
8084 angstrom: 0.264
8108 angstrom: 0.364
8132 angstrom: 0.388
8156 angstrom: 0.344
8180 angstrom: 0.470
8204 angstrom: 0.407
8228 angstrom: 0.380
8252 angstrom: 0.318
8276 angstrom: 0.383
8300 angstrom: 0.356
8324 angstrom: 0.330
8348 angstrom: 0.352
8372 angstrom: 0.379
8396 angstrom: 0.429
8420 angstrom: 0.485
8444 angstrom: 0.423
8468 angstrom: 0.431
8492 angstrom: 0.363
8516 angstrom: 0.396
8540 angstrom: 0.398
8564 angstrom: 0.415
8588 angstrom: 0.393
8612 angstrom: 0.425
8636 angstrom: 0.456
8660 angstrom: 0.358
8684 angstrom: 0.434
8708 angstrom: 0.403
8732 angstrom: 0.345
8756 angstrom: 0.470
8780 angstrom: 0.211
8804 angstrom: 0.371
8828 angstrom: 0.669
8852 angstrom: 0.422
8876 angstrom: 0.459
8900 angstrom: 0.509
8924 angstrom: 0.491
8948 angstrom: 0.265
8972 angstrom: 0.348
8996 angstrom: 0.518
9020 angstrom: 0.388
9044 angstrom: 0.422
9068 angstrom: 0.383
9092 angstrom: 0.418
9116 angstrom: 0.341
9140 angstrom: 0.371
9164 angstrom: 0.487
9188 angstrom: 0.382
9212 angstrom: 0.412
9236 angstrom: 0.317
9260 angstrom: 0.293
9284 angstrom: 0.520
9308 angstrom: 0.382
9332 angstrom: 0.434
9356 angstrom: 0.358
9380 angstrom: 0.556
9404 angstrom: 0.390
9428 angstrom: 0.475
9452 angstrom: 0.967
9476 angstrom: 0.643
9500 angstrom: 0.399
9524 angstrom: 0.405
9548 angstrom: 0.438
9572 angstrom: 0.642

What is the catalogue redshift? 0.56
